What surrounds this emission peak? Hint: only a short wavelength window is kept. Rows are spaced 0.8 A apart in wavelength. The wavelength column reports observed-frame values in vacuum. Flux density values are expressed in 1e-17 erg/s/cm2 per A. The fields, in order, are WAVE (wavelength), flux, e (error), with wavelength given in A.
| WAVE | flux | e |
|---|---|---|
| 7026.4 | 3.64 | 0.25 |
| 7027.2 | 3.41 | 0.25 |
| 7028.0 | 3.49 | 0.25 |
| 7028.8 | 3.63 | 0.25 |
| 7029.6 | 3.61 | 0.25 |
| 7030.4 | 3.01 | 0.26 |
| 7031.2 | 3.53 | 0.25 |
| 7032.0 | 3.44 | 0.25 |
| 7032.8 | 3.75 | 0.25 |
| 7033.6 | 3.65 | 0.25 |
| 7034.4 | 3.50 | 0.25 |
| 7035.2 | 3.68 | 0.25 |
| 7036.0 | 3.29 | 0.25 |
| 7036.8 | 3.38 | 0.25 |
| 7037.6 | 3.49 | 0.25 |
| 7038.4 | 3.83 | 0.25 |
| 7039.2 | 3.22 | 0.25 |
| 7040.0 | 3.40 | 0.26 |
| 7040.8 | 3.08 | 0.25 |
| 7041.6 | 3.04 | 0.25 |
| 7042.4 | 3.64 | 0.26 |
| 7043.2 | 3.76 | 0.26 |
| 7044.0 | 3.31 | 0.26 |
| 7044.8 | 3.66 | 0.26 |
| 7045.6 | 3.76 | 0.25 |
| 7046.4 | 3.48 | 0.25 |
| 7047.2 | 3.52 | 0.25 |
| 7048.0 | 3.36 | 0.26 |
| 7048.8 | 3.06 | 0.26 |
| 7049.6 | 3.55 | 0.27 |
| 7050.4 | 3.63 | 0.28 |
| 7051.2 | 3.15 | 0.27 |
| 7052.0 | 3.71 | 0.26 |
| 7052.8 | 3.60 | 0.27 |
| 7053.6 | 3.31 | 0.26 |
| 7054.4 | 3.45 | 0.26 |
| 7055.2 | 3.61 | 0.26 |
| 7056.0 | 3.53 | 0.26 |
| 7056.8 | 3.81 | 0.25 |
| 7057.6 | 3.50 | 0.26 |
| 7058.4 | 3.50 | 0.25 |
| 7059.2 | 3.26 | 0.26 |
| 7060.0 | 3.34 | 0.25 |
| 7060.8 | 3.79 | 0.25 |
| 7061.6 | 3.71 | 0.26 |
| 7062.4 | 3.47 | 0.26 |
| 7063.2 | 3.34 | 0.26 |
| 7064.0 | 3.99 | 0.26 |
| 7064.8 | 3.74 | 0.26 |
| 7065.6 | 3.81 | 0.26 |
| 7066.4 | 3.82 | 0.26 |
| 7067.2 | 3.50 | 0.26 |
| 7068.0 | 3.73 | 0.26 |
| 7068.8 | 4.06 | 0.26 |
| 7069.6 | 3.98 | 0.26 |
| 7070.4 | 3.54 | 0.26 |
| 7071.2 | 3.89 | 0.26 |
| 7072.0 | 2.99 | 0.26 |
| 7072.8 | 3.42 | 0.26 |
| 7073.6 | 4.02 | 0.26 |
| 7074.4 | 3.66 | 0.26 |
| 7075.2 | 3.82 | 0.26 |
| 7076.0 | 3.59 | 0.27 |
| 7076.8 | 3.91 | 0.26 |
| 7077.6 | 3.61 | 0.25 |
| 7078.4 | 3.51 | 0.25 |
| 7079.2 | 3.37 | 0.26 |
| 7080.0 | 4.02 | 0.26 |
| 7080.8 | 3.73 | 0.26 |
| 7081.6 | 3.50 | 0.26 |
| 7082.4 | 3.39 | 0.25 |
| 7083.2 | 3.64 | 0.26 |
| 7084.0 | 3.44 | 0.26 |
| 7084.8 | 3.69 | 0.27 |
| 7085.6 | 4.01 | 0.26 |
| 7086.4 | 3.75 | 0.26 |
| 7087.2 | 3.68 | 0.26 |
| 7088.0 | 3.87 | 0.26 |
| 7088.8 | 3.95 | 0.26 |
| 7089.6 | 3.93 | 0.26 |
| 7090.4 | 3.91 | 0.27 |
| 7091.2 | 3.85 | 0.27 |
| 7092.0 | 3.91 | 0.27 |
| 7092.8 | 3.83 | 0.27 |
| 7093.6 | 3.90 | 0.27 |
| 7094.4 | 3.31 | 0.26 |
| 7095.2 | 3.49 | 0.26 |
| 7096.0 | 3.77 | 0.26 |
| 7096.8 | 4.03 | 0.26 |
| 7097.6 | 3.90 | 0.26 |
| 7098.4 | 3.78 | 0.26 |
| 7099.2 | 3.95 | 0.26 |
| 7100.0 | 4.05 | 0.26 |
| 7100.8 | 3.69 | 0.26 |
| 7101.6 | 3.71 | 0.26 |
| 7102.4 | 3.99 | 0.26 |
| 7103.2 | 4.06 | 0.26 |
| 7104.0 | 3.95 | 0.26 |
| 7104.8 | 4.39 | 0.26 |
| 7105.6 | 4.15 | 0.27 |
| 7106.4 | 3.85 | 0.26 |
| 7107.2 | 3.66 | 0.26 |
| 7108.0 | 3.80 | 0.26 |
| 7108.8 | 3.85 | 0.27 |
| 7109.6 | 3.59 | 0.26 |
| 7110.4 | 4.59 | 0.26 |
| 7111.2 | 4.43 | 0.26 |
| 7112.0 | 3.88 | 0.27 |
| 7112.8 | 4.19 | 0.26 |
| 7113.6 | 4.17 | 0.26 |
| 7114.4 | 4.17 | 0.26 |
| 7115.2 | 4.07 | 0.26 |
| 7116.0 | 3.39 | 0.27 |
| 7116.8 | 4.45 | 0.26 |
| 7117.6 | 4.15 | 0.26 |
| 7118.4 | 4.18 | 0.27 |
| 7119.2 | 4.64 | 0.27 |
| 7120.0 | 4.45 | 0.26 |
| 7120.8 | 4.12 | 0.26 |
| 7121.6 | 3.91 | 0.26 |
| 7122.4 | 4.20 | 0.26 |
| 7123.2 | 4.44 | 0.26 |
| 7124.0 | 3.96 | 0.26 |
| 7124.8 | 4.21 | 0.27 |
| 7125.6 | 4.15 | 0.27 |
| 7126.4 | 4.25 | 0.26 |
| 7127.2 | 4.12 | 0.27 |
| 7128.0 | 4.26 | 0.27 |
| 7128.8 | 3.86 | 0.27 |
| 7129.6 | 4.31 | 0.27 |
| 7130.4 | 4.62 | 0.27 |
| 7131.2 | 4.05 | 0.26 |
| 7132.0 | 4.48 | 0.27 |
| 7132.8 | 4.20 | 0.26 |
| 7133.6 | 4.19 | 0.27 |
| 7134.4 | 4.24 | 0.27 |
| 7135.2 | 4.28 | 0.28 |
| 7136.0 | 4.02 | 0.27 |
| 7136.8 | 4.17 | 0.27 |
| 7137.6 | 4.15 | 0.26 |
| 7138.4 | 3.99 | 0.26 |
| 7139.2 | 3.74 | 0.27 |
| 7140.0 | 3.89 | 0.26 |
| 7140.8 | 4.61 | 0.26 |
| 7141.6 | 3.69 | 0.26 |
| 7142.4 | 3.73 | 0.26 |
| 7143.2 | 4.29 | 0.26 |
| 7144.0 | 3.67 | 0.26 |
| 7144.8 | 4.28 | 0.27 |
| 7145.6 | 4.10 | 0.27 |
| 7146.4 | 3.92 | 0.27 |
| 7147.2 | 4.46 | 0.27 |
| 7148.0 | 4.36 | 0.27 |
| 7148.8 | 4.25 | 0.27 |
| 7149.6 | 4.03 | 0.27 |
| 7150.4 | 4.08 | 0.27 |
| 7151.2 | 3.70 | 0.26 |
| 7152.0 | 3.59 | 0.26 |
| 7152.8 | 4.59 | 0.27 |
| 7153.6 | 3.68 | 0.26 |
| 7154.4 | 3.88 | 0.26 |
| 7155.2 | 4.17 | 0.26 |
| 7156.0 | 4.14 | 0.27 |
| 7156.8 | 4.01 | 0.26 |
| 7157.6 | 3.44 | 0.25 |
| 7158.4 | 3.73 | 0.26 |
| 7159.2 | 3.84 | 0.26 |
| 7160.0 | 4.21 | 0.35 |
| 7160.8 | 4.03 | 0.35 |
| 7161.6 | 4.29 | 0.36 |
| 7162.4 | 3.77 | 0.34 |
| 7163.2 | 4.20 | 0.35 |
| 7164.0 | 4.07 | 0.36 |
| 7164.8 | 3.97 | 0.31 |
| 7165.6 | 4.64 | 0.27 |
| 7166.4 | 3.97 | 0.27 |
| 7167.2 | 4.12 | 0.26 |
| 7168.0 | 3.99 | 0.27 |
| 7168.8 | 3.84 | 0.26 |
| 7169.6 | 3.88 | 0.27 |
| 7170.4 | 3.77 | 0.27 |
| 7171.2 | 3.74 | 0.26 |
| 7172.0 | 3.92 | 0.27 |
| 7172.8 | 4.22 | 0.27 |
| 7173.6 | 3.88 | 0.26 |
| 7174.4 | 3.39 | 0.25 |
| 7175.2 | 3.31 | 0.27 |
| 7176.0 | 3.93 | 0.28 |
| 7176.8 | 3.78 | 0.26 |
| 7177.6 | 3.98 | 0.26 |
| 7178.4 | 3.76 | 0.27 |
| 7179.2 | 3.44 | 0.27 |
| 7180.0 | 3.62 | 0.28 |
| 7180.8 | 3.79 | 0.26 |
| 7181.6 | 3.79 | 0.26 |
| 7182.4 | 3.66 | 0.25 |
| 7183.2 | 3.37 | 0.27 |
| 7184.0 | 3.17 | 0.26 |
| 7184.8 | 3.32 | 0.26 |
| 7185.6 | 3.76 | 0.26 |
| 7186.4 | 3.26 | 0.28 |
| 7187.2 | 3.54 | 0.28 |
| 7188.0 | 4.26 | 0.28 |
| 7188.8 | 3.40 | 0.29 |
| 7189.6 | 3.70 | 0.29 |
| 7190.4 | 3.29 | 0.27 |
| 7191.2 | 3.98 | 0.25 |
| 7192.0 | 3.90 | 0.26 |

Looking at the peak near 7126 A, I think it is Mg II 2798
